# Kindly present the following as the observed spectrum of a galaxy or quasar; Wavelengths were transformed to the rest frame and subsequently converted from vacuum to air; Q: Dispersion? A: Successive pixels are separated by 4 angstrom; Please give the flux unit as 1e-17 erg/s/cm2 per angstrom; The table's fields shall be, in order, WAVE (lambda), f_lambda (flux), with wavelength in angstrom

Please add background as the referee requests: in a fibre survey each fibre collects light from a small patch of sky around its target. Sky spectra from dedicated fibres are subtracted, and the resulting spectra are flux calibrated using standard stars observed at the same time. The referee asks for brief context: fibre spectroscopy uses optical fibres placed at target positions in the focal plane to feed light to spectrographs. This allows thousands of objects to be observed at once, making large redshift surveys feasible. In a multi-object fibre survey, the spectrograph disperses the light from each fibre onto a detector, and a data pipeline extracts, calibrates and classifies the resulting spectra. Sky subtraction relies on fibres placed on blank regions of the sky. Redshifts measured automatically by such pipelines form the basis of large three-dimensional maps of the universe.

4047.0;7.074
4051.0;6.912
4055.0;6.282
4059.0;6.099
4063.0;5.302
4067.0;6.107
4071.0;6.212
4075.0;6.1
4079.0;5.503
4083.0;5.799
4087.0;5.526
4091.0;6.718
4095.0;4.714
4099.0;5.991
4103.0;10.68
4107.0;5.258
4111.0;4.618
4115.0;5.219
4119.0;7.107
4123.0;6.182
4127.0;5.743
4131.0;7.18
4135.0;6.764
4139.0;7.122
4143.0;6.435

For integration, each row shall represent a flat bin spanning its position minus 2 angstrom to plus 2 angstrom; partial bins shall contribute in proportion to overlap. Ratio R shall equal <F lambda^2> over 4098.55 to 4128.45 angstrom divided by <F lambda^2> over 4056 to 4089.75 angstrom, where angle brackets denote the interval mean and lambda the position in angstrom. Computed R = 1.11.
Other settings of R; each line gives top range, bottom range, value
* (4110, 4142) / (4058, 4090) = 1.10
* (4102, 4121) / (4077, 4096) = 1.13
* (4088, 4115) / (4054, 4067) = 1.08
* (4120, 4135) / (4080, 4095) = 1.14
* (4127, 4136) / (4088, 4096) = 1.18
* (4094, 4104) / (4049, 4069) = 1.17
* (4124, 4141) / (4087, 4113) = 1.08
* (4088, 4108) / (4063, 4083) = 1.15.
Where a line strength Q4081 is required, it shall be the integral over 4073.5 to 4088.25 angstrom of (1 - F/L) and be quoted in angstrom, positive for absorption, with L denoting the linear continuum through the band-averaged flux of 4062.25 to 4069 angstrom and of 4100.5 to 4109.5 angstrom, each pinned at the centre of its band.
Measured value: 1.75 angstrom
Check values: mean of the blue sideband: 5.78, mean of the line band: 5.73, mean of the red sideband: 7.67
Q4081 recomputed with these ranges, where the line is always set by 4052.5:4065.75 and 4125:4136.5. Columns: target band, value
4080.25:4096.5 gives 1.3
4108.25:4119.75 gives 1.7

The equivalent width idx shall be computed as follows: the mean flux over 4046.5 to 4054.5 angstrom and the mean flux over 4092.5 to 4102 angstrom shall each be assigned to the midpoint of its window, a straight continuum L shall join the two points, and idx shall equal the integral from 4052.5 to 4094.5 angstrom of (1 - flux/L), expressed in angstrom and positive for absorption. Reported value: 3.2 angstrom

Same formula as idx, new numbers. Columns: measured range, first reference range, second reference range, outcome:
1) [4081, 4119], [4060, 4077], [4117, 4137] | 1.1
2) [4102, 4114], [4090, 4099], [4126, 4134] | -0.8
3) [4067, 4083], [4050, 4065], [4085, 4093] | 0.4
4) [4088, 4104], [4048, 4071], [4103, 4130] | -1.5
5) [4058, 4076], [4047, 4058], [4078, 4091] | 0.9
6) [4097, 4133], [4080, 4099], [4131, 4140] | -0.3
